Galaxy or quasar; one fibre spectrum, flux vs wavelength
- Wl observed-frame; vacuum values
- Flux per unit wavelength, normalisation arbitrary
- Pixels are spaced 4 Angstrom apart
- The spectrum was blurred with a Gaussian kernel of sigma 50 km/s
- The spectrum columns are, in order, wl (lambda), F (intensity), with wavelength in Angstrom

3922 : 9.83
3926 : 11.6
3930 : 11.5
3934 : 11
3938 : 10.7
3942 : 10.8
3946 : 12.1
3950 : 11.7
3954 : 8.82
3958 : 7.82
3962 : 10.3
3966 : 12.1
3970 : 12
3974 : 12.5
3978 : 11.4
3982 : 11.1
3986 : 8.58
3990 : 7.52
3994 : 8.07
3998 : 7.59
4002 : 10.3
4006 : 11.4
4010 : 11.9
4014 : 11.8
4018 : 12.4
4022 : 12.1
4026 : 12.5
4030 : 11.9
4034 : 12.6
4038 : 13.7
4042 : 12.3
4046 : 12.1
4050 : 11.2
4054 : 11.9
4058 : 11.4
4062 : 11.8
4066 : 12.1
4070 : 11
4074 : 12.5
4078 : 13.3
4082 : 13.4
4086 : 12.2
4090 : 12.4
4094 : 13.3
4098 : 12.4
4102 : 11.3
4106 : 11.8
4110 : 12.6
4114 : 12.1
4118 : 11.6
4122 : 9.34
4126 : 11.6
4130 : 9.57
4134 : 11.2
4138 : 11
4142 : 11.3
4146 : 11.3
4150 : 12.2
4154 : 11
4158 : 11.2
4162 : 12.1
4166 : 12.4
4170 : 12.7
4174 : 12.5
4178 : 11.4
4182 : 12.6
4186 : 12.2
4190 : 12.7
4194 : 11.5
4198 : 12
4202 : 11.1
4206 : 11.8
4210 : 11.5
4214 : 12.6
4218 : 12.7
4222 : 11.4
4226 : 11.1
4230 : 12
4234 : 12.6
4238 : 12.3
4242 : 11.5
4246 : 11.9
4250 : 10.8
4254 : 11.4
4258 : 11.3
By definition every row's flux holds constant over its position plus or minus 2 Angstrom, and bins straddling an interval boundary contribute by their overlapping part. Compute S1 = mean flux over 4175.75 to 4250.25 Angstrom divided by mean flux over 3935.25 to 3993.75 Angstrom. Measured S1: 1.1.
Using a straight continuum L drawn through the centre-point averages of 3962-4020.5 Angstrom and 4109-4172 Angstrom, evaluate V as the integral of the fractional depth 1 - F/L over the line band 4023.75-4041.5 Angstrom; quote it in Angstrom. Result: -2.9 Angstrom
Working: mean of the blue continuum 10.6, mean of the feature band 12.6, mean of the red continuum 11.4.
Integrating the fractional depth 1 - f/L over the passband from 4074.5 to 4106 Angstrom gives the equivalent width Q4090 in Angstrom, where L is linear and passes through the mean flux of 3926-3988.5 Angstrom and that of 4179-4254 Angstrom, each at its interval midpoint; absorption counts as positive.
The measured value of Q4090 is -3.3 Angstrom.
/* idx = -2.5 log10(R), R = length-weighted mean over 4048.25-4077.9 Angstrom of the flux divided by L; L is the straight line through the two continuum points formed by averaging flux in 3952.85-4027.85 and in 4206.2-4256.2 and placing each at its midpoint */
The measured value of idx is -0.083 mag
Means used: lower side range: 10.6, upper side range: 11.8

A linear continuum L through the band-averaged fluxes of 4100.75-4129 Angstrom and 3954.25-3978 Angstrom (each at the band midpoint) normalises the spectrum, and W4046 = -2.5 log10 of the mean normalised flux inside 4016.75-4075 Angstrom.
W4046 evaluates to -0.089 mag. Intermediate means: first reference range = 10.8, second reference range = 11.4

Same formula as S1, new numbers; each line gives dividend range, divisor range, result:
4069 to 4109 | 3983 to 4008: 1.38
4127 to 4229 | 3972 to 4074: 1.04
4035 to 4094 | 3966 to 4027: 1.14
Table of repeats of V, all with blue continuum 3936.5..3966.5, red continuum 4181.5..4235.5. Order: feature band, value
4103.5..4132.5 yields 0.51 Angstrom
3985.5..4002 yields 3.92 Angstrom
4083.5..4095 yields -1.37 Angstrom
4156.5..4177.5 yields -0.76 Angstrom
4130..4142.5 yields 0.70 Angstrom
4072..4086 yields -2.17 Angstrom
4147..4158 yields 0.13 Angstrom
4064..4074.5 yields -0.59 Angstrom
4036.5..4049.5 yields -1.77 Angstrom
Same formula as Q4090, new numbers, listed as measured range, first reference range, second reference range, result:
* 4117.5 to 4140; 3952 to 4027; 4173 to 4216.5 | 1.7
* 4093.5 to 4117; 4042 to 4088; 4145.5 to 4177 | -0.2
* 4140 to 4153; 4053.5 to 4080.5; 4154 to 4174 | 0.5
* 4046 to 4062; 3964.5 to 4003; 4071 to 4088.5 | 0.5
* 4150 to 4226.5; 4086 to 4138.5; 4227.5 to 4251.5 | -1.3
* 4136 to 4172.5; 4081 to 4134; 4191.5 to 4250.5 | 0.3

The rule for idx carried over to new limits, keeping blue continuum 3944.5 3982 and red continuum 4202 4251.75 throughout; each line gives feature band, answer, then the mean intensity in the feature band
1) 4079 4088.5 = -0.13 mag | 12.8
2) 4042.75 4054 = -0.05 mag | 11.8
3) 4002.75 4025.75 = -0.07 mag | 11.9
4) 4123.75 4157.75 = 0.04 mag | 11.1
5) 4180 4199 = -0.05 mag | 12.2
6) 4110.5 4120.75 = -0.03 mag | 11.8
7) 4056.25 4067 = -0.04 mag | 11.7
